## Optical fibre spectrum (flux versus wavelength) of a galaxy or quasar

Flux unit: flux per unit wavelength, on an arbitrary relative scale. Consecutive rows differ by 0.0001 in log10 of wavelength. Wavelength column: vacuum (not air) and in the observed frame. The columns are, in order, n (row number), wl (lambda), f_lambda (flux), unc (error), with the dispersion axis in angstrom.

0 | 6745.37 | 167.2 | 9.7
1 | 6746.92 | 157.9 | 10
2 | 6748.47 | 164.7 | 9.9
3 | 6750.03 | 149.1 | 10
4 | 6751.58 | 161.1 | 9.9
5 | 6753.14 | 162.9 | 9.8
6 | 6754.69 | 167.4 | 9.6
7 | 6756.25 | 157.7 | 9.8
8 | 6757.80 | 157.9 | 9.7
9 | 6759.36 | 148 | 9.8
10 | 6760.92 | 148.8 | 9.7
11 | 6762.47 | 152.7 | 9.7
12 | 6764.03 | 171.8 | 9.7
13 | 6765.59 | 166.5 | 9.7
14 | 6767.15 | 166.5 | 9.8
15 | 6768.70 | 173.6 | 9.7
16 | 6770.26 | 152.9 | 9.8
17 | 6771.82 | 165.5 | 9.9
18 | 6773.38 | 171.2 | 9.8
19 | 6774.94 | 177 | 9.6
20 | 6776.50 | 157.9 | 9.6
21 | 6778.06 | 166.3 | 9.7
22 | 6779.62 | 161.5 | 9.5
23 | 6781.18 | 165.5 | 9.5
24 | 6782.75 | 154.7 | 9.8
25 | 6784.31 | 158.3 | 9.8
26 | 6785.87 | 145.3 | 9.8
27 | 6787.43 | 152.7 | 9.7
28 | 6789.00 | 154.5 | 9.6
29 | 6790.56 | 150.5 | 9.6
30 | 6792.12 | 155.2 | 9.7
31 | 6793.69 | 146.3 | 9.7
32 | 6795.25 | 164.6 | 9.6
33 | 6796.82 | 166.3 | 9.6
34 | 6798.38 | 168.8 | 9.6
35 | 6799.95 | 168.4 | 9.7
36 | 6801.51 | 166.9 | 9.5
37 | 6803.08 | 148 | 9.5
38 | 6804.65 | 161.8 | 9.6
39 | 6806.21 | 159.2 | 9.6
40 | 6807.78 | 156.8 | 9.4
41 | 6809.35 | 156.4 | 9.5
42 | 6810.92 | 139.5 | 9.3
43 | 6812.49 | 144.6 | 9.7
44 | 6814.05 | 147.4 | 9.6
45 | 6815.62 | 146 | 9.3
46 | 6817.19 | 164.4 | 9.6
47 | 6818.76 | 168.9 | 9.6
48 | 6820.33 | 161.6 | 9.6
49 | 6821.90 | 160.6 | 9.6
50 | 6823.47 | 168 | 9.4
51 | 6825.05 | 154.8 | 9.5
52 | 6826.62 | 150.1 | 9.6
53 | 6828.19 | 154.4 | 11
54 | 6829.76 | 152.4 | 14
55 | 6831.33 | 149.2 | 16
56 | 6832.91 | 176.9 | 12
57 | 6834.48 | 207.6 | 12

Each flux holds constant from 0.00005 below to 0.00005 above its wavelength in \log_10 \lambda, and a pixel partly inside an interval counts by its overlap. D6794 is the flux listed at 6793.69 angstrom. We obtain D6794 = 146.3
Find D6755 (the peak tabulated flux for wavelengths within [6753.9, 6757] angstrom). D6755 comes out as 167.4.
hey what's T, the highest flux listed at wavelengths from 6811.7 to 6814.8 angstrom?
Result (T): 147.4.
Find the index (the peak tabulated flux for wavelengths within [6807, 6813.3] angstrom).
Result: 156.8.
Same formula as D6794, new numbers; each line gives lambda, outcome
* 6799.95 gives 168.4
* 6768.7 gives 173.6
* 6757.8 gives 157.9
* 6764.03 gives 171.8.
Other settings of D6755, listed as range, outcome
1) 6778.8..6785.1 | 165.5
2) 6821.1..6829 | 168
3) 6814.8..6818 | 164.4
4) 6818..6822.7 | 168.9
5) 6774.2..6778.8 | 177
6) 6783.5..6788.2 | 158.3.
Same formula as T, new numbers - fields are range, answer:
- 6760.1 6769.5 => 173.6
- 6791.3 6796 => 164.6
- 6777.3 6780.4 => 166.3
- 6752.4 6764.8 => 171.8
